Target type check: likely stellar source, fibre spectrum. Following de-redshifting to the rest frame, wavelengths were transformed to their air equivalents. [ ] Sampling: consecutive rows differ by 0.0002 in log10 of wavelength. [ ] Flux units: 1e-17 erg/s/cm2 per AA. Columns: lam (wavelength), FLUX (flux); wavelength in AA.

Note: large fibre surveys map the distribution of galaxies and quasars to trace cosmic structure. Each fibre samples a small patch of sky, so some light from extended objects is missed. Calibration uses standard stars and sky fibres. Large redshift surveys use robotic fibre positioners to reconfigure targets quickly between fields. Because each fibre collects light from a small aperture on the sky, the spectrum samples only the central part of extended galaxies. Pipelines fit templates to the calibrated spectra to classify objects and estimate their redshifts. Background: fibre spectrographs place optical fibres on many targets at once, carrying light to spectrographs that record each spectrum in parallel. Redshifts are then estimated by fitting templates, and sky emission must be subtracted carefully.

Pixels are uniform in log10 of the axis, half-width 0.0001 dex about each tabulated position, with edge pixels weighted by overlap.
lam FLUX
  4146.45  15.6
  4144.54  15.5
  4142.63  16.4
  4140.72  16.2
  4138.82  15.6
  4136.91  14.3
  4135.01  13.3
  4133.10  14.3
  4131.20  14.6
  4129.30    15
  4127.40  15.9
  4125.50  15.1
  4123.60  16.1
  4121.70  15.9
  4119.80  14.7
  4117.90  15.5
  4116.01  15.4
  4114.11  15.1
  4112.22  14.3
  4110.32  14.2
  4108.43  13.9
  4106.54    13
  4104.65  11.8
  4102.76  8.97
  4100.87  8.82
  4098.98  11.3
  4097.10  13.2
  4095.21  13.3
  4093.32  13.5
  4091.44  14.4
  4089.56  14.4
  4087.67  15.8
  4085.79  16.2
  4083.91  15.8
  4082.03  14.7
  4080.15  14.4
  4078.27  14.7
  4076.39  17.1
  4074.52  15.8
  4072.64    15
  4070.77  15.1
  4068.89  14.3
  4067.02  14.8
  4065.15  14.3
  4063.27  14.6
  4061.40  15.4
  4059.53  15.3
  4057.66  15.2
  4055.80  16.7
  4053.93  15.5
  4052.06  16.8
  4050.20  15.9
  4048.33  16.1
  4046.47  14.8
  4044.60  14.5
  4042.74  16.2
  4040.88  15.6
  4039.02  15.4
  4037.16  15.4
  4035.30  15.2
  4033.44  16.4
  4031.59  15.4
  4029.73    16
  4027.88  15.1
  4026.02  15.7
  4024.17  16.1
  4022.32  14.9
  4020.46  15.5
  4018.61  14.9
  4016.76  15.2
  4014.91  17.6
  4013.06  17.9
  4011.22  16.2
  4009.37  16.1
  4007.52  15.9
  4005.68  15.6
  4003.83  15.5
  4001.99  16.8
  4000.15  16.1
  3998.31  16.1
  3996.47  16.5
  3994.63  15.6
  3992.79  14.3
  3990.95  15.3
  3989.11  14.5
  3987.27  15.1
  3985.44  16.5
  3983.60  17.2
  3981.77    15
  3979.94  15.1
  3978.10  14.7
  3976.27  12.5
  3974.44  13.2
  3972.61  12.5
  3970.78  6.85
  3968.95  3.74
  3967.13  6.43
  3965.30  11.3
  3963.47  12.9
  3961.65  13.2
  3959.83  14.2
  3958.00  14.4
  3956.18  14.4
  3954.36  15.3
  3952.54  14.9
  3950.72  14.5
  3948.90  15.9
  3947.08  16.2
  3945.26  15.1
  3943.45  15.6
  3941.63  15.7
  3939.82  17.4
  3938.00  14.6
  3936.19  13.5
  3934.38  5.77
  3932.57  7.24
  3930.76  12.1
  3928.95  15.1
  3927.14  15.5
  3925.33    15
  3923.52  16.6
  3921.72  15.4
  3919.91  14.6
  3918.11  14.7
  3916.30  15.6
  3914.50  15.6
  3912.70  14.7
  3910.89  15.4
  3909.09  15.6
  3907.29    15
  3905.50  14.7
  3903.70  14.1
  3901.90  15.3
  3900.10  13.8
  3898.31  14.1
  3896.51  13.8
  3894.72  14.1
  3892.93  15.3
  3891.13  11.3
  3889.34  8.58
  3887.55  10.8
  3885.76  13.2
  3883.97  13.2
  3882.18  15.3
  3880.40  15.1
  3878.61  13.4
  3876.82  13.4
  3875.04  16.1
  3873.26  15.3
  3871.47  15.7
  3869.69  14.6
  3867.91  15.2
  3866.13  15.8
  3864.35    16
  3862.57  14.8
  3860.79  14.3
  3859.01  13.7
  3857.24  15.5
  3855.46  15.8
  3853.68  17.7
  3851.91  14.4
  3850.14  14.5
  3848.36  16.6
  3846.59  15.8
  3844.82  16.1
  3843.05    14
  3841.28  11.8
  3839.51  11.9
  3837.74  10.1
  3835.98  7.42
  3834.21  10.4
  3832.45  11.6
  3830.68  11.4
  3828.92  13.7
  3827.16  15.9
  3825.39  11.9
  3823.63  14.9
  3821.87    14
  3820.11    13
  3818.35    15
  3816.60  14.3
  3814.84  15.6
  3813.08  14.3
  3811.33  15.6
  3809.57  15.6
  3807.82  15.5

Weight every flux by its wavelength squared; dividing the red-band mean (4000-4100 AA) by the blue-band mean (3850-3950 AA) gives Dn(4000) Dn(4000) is 1.1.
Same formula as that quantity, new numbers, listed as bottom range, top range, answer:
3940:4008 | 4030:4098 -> 1.12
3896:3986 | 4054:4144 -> 1.14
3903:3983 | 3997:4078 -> 1.20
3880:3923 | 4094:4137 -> 1.09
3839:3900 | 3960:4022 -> 1.06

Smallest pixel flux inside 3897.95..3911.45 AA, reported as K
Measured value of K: 13.8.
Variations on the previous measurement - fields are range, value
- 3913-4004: 3.74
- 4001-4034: 14.9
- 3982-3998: 14.3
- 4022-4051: 14.5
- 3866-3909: 8.58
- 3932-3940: 5.77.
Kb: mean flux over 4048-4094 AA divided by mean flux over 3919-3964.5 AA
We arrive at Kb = 1.1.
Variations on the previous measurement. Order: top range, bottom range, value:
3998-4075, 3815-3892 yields 1.13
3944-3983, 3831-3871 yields 0.93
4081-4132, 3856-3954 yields 0.98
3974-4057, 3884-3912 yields 1.14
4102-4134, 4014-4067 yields 0.92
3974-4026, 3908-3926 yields 1.02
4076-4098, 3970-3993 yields 1.05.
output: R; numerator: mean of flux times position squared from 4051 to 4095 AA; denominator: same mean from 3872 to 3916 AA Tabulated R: 1.2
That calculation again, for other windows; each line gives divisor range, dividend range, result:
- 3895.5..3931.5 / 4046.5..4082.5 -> 1.11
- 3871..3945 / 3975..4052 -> 1.17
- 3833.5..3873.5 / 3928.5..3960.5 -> 1.03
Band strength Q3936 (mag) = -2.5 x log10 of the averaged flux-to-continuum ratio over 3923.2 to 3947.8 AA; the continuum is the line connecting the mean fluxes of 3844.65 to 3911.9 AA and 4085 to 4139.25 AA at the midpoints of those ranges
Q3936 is 0.04 mag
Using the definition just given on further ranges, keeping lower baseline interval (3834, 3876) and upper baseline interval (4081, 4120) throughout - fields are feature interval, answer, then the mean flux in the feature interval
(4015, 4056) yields -0.128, 15.6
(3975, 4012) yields -0.111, 15.5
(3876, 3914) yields 0.033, 13.8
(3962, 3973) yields 0.485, 9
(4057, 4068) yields -0.084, 14.9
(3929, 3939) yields 0.266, 11.1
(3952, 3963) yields -0.018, 14.3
